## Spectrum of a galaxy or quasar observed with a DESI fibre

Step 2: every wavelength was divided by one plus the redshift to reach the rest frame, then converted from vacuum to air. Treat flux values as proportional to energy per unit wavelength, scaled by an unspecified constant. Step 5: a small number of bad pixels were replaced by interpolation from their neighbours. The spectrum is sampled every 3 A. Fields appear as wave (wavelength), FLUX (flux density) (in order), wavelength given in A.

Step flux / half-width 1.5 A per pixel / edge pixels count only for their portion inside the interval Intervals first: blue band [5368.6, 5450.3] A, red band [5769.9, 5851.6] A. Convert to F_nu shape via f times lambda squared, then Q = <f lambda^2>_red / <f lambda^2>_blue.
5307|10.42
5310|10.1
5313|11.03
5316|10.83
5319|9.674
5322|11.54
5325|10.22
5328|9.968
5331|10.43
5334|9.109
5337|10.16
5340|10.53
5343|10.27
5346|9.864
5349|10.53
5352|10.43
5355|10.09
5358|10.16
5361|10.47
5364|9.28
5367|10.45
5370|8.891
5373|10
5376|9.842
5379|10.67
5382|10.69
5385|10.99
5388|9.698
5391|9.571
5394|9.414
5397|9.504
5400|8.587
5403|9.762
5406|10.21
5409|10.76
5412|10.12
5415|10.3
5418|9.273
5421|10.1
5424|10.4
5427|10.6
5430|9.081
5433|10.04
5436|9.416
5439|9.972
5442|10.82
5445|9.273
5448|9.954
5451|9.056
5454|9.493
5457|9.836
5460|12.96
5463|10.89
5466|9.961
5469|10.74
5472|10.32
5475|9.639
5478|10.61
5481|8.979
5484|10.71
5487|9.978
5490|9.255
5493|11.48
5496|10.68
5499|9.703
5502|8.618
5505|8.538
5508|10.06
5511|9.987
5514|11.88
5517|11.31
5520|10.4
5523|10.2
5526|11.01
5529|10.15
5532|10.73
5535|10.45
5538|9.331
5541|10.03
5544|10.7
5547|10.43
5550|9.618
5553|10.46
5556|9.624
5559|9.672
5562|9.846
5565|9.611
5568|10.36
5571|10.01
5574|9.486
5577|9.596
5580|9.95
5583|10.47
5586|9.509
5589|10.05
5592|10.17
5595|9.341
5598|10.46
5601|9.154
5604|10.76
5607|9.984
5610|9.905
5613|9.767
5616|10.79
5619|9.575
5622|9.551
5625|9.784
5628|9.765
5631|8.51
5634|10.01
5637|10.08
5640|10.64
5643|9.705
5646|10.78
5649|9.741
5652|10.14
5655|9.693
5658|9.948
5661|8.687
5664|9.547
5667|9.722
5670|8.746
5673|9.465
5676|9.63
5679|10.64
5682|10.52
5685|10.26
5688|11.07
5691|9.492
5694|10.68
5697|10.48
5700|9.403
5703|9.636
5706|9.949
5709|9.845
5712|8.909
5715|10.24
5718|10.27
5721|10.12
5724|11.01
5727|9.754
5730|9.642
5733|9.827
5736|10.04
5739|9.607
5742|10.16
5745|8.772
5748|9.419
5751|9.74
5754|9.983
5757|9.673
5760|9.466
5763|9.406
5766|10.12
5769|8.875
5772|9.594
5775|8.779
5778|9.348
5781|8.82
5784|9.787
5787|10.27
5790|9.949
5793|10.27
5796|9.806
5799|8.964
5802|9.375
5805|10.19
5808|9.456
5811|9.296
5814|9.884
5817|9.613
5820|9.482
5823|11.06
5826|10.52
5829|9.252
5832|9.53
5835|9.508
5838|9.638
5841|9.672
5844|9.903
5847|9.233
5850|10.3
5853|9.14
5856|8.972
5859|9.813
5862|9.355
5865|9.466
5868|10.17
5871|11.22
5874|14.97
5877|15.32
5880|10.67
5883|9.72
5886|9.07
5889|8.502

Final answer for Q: 1.13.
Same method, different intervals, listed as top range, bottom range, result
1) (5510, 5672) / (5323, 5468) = 1.07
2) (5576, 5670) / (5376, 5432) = 1.07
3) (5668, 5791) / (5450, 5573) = 1.04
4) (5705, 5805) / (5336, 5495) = 1.09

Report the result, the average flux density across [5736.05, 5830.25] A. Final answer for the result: 9.65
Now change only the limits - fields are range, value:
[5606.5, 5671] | 9.78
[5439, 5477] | 10.2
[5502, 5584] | 10.1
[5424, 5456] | 9.8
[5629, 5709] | 9.89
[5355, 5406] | 9.89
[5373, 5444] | 9.99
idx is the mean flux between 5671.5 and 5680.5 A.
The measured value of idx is 9.91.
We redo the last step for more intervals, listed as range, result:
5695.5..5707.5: 9.87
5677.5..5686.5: 10.5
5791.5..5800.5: 9.68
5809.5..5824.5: 9.87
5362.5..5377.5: 9.69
